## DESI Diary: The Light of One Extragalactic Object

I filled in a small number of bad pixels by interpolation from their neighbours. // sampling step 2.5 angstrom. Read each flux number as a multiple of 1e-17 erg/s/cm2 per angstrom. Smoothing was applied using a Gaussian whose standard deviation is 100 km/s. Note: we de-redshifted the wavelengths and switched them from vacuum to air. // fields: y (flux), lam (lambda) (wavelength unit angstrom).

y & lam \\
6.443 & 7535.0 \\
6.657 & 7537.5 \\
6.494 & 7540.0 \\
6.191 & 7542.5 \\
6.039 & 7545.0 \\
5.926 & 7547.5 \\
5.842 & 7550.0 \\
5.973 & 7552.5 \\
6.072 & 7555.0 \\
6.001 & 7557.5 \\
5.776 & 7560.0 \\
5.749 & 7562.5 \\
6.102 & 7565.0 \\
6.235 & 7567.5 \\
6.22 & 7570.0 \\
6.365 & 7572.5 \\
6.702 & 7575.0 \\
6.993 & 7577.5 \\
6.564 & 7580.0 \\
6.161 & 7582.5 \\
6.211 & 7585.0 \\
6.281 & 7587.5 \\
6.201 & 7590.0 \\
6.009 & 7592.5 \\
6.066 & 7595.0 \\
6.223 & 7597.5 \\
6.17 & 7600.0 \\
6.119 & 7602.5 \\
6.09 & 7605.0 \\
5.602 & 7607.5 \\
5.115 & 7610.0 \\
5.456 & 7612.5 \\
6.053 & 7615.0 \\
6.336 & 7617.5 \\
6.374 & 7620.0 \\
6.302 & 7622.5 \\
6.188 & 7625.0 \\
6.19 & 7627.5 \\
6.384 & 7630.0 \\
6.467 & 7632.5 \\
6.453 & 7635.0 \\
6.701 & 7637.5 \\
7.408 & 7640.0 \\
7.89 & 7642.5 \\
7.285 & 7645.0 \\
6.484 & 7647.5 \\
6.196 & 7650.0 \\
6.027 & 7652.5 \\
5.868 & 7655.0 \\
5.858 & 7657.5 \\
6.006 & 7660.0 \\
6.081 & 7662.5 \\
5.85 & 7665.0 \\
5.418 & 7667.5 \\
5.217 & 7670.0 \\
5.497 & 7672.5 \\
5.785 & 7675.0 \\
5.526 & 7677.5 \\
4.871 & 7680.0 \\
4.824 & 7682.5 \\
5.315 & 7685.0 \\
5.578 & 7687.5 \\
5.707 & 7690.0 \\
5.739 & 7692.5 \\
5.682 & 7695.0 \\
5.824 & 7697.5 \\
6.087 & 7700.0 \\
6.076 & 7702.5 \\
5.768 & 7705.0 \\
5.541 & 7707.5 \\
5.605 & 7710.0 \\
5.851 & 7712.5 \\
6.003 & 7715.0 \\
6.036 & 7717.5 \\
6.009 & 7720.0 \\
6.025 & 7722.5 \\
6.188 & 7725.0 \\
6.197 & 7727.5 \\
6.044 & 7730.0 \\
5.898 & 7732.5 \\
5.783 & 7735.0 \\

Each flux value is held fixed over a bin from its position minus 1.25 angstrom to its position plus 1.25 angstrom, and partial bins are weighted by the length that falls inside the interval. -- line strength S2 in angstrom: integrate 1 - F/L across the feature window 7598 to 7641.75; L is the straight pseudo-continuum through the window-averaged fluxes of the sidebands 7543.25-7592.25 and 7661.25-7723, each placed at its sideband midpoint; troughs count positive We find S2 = -1.9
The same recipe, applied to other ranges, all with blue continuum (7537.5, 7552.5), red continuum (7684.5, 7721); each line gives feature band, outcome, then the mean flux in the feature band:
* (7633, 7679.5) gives -2.22 angstrom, 6.18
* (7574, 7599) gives -1.20 angstrom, 6.34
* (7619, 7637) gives -1.19 angstrom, 6.35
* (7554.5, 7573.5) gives 0.10 angstrom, 6.06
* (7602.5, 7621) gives 0.37 angstrom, 5.87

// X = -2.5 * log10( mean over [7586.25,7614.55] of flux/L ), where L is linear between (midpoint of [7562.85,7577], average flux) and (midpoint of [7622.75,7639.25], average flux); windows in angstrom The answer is 0.08 mag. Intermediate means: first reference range 6.32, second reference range 6.42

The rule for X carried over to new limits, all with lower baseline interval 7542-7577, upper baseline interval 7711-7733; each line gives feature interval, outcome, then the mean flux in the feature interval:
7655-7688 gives 0.096 mag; 5.54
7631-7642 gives -0.128 mag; 6.83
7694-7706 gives 0.026 mag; 5.89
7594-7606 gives -0.009 mag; 6.14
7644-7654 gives -0.070 mag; 6.46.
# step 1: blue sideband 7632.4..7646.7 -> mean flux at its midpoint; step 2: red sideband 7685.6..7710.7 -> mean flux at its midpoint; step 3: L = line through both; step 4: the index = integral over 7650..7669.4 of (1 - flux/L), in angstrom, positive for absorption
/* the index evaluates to 2.2 angstrom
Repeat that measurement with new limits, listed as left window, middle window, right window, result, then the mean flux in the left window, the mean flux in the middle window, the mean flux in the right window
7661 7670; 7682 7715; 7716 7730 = 1.30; 5.71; 5.69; 6.09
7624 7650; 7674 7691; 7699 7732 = 2.48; 6.72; 5.36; 5.95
